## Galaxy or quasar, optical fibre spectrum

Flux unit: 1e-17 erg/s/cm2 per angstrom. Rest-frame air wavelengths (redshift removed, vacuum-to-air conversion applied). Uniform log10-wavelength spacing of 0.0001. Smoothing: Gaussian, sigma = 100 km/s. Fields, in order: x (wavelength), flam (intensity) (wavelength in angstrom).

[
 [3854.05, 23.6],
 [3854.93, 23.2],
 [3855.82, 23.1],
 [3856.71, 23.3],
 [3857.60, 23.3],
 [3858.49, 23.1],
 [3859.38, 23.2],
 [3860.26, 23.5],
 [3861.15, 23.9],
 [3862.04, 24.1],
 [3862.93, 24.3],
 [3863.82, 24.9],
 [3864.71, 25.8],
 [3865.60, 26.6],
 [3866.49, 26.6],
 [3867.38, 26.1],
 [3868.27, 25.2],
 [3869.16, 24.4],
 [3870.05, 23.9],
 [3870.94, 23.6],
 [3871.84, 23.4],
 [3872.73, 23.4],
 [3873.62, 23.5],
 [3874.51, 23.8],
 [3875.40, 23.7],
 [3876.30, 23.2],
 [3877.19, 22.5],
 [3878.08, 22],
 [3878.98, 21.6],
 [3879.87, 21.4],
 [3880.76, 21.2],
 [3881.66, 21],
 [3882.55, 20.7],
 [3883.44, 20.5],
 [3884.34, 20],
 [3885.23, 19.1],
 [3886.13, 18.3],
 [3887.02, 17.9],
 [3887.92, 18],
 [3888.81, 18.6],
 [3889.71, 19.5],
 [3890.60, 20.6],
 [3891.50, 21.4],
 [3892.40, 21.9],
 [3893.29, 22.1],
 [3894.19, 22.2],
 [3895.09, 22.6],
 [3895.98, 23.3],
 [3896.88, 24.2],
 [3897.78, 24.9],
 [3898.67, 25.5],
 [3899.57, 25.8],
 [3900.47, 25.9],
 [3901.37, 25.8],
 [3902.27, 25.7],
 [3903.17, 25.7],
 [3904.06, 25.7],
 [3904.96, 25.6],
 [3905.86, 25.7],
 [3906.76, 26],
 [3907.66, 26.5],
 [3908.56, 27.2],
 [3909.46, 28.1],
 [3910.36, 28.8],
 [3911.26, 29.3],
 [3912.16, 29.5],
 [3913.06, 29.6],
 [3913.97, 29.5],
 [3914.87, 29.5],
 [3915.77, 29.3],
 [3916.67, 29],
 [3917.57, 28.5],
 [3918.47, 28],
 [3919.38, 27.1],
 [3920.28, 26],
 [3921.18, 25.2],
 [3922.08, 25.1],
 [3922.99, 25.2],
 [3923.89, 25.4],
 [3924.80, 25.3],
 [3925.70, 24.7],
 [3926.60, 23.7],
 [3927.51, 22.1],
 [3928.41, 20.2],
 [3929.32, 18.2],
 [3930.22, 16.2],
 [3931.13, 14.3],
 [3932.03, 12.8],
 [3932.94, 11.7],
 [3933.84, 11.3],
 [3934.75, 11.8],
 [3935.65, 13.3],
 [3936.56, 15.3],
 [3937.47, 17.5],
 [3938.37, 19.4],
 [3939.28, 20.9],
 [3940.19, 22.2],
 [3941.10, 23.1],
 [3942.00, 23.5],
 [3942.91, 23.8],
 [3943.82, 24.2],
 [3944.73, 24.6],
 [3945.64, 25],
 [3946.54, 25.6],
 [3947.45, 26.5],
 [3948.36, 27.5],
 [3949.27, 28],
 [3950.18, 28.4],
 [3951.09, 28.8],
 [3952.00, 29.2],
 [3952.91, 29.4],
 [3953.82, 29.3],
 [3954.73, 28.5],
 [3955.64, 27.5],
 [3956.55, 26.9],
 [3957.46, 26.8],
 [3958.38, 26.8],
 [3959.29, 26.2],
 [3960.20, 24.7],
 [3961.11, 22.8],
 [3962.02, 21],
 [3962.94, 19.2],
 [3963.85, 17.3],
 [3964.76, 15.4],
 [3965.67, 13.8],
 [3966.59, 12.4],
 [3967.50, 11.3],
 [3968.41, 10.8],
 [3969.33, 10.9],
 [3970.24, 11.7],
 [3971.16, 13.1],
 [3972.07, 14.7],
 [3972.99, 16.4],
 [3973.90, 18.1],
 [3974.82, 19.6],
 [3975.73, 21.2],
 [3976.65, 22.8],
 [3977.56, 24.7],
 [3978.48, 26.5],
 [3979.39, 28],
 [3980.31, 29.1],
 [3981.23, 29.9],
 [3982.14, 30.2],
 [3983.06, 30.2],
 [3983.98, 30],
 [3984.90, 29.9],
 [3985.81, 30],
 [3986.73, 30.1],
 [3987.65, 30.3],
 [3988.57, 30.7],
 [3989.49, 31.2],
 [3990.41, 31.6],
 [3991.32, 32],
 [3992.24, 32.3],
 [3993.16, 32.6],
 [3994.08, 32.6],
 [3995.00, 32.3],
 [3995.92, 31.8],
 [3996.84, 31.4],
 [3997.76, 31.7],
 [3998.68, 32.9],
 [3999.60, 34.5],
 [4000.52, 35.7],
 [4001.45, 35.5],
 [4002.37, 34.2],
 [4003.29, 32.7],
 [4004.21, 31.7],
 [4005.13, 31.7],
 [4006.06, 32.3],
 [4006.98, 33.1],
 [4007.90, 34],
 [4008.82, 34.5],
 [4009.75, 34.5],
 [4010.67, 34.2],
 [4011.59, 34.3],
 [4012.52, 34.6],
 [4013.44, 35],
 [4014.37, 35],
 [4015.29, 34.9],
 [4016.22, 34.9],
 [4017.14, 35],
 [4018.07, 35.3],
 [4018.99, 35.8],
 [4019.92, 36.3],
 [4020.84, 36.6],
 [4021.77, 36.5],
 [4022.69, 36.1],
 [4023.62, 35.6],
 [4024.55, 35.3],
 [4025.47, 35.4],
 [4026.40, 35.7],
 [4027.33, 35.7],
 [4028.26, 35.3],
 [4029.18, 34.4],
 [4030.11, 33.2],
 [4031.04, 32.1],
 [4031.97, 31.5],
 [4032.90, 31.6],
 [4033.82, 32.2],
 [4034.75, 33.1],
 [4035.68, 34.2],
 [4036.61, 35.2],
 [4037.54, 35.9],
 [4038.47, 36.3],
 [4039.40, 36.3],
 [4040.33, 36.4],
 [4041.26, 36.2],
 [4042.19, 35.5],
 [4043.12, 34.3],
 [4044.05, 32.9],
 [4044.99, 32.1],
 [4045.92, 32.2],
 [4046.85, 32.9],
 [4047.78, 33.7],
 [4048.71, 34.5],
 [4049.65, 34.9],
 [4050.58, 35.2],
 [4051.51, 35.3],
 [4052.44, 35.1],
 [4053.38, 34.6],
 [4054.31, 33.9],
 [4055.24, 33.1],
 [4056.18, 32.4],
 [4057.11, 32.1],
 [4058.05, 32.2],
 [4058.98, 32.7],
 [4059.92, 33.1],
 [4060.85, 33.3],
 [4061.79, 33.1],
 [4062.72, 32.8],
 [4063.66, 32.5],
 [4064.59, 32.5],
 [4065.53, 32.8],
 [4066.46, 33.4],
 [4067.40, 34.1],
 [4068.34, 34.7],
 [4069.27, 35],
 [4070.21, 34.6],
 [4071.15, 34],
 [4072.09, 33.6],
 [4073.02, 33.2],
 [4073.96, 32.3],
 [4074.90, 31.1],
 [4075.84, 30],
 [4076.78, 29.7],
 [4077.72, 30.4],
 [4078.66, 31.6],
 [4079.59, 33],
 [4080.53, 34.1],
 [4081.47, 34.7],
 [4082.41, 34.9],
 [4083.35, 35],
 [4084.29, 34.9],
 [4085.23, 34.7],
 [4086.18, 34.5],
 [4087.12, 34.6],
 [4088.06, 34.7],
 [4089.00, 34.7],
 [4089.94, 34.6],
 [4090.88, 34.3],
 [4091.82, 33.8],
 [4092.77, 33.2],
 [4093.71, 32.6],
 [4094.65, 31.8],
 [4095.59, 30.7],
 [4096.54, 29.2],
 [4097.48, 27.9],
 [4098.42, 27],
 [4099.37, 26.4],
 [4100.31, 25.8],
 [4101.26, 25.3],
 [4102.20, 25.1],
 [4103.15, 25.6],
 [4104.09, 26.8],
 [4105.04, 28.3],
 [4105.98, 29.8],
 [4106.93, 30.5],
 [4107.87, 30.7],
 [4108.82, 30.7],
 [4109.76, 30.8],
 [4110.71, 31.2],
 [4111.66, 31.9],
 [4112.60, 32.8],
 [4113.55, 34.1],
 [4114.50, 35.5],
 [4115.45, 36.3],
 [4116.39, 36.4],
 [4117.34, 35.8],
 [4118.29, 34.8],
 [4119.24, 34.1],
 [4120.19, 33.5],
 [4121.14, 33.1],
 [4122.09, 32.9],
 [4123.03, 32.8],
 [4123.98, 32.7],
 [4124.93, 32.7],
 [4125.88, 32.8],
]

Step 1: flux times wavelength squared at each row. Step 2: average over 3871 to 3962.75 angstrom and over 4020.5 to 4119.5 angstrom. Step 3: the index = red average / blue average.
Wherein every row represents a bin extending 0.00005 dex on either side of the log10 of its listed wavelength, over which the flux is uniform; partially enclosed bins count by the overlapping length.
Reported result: 1.51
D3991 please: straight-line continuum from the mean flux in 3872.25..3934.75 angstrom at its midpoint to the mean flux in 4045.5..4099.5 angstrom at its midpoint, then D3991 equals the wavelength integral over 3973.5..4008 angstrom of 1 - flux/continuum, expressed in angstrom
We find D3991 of -2.3 angstrom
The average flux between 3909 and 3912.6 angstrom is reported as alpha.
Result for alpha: 28.9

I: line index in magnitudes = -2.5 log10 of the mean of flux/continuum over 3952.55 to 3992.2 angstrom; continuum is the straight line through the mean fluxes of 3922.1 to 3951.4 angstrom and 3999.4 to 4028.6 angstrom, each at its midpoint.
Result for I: 0.17 mag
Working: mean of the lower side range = 21.3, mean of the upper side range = 34.7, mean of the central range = 23.6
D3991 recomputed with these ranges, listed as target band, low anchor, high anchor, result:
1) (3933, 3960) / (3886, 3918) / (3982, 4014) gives 4.64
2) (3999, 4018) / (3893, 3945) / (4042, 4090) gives -2.93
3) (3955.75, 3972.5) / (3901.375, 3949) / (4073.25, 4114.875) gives 4.65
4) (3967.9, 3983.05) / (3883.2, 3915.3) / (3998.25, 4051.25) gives 4.86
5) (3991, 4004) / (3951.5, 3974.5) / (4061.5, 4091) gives -4.72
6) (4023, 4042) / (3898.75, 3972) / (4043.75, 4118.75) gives -3.45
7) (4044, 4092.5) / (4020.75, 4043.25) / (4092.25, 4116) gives -1.64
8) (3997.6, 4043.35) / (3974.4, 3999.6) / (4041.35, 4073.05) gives -4.37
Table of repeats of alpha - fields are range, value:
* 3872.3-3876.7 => 23.5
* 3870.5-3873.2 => 23.4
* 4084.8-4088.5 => 34.6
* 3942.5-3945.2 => 24.2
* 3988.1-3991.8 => 31.4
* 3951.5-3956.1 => 28.8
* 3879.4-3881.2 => 21.4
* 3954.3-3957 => 27.6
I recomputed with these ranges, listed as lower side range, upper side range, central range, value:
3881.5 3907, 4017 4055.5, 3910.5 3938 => 0.11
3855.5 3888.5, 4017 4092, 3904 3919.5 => -0.11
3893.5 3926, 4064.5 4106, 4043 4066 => -0.08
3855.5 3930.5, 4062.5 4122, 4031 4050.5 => -0.13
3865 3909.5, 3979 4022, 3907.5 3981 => 0.22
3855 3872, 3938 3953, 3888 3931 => 0.00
